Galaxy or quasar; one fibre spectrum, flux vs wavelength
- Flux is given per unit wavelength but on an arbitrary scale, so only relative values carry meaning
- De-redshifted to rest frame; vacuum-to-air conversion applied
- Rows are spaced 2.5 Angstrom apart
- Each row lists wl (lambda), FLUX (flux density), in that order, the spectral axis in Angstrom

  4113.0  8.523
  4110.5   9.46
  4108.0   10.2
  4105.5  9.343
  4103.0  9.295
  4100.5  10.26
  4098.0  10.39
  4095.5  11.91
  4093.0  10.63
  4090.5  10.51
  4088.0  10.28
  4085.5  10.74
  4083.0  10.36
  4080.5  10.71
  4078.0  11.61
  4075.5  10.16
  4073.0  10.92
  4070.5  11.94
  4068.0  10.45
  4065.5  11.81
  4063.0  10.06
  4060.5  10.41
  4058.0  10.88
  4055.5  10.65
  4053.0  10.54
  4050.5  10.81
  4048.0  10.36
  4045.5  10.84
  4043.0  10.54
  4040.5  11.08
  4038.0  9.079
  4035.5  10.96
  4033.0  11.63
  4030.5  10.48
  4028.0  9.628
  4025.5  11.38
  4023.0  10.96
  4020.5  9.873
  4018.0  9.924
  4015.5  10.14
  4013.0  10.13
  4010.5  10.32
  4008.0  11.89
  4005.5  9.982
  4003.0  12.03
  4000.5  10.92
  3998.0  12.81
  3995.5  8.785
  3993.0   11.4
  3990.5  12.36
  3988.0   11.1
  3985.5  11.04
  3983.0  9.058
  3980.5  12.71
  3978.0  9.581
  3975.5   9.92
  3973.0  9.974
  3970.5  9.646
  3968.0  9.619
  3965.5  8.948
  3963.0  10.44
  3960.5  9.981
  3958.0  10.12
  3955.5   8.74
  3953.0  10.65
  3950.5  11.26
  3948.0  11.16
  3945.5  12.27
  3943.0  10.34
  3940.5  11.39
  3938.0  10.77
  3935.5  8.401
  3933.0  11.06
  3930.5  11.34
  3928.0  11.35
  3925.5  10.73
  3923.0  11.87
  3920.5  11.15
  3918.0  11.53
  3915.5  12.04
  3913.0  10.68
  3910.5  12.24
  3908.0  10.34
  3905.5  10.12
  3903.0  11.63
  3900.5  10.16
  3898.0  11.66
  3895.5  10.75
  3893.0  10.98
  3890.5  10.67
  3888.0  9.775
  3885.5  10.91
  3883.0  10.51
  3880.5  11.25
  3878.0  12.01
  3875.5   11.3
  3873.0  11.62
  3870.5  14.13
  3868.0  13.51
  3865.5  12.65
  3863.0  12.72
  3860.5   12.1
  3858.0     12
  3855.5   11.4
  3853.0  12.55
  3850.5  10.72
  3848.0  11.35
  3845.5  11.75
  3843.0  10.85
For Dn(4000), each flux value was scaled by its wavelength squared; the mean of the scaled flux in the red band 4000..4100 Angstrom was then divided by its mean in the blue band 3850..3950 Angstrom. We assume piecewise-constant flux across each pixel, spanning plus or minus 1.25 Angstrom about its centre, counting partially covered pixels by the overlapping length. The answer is 1.0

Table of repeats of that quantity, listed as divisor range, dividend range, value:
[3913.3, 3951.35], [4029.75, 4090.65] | 1.03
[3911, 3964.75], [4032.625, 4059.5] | 1.04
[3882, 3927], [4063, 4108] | 1.06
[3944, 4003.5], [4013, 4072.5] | 1.04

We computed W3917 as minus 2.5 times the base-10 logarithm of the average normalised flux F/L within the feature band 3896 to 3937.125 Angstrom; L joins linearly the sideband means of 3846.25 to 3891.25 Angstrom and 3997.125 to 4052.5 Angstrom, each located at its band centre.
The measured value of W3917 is 0.04 mag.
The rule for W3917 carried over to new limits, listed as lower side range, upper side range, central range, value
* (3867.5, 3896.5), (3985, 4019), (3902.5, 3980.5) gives 0.052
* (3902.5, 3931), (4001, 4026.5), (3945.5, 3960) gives 0.050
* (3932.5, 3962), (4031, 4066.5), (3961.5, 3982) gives 0.047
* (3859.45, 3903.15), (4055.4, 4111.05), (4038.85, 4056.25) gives 0.010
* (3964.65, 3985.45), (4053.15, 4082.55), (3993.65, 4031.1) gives -0.030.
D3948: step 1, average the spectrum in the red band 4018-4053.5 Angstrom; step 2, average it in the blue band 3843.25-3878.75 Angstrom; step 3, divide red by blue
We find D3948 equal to 0.9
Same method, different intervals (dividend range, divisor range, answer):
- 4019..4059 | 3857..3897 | 0.91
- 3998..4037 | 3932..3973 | 1.04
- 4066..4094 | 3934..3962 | 1.03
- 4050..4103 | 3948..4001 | 1.03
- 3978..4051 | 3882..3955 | 0.98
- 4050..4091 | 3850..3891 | 0.91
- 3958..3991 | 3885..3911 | 0.95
